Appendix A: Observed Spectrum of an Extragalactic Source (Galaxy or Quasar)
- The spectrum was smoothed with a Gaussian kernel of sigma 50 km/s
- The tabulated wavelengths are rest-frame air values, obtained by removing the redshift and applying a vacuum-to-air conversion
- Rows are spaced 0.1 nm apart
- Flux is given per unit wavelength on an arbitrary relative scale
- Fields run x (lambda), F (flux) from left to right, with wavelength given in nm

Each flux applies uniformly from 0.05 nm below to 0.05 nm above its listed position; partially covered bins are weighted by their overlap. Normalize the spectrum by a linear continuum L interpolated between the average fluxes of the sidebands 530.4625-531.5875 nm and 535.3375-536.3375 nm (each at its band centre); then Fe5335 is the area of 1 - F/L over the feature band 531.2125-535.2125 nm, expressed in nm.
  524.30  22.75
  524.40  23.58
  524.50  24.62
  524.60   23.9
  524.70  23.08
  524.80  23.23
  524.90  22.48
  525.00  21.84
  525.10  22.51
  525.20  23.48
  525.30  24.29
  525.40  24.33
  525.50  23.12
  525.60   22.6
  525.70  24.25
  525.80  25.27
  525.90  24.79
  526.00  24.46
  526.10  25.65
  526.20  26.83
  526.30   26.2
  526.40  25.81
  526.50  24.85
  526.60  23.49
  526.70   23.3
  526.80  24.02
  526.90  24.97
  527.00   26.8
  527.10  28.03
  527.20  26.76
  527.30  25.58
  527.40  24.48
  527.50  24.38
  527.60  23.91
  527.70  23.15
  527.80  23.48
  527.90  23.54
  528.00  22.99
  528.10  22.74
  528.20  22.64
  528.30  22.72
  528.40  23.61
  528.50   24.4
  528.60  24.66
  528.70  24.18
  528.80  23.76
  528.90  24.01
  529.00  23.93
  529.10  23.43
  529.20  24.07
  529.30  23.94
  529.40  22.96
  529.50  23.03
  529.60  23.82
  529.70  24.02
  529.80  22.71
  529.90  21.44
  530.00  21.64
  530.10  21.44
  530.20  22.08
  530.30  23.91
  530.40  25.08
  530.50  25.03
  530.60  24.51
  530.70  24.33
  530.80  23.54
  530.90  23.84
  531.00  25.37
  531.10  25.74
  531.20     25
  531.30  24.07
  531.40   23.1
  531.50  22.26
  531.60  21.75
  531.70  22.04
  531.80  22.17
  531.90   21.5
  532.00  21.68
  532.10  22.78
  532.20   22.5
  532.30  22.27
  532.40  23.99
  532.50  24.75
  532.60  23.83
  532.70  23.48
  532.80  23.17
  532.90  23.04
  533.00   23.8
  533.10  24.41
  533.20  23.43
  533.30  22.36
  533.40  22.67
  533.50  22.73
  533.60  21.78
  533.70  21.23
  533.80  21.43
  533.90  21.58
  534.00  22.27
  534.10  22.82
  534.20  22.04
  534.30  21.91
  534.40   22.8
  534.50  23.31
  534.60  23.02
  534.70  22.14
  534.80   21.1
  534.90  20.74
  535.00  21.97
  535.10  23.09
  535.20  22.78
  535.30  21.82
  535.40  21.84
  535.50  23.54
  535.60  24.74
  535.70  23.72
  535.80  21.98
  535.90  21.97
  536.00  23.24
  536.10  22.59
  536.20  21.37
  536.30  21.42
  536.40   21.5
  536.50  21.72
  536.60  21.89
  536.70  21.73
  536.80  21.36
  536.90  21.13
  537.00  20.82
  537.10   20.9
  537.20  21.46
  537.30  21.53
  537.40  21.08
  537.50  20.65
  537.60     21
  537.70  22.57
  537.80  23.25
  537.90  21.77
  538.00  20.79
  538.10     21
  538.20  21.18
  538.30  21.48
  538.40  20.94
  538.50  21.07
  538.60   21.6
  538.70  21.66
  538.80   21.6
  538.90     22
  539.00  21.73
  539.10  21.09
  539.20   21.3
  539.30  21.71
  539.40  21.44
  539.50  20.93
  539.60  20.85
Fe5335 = 0.15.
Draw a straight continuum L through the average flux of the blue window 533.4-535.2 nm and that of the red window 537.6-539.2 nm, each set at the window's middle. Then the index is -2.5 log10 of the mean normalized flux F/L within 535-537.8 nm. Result -0.01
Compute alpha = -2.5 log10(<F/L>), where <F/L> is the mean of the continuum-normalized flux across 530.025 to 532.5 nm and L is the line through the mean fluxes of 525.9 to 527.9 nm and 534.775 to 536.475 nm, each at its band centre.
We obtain 0.02 mag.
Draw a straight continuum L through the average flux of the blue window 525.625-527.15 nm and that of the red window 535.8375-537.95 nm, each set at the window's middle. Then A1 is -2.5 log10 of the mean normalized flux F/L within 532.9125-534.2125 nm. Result 0.01 mag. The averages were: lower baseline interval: 25.2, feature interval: 22.5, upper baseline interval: 21.7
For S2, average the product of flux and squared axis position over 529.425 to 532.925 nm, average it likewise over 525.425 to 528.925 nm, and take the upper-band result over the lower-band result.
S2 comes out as 1.0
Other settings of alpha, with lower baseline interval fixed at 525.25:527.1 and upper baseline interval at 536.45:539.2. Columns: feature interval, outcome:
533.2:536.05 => 0.00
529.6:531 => 0.01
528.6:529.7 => 0.01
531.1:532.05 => 0.02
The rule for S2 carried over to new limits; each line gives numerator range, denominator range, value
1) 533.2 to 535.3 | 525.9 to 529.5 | 0.93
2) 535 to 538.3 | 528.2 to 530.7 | 0.96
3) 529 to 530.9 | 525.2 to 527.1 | 0.96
